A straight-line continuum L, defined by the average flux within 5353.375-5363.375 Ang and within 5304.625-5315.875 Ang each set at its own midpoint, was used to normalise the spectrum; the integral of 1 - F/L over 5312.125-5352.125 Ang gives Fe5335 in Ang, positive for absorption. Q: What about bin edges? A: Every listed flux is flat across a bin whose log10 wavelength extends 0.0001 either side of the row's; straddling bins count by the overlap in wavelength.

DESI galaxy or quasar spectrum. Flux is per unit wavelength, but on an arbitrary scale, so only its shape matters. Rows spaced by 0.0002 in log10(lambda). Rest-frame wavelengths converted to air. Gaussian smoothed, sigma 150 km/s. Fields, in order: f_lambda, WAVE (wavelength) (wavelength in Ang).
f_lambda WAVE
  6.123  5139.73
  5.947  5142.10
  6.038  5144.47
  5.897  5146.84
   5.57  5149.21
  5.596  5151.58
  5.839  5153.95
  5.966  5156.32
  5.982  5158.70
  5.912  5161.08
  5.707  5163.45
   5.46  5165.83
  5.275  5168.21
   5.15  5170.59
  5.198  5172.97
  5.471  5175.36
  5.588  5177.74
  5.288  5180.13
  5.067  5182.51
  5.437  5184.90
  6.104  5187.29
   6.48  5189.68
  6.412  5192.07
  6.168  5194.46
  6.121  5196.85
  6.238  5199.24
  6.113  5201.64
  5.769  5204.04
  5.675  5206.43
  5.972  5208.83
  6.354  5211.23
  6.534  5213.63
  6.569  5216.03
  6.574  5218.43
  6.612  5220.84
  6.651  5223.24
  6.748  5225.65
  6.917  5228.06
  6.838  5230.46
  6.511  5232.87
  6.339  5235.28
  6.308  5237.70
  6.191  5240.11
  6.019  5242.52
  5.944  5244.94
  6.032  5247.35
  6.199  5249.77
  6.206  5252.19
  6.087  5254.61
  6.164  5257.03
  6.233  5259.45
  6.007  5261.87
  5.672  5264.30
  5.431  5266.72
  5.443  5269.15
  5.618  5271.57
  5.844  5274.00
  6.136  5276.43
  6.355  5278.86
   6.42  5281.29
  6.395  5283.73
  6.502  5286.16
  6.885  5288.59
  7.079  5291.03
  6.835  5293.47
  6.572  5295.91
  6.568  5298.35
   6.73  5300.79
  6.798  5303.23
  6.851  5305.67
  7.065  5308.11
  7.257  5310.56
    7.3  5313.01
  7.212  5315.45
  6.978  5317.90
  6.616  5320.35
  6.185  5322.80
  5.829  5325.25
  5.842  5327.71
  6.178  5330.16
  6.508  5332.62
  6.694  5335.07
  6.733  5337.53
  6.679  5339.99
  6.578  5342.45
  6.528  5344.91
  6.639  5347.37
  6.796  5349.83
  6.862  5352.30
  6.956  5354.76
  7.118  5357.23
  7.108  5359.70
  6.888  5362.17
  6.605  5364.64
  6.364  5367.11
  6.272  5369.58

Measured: 2.8 Ang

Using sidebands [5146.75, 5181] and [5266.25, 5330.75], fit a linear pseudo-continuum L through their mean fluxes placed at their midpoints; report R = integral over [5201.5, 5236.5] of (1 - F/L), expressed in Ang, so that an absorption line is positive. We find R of -2.7 Ang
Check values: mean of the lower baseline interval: 5.59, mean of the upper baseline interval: 6.49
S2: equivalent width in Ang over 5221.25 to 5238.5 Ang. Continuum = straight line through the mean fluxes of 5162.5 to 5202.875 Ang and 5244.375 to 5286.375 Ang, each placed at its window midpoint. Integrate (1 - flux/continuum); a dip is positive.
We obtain -2.1 Ang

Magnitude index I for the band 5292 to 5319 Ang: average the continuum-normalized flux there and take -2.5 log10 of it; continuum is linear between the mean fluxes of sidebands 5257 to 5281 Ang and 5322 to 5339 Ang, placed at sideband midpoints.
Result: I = -0.13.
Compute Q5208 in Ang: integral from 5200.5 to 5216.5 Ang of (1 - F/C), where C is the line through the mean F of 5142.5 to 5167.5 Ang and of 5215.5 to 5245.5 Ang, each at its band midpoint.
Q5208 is 0.4 Ang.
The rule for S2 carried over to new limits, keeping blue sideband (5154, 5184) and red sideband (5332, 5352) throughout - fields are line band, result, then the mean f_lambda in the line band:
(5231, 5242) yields -0.7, 6.35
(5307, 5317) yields -1.1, 7.2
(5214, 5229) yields -2.1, 6.66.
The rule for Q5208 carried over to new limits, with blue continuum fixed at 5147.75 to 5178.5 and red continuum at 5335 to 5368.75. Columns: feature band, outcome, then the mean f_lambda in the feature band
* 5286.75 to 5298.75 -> -0.8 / 6.79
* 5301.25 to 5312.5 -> -0.9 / 6.99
